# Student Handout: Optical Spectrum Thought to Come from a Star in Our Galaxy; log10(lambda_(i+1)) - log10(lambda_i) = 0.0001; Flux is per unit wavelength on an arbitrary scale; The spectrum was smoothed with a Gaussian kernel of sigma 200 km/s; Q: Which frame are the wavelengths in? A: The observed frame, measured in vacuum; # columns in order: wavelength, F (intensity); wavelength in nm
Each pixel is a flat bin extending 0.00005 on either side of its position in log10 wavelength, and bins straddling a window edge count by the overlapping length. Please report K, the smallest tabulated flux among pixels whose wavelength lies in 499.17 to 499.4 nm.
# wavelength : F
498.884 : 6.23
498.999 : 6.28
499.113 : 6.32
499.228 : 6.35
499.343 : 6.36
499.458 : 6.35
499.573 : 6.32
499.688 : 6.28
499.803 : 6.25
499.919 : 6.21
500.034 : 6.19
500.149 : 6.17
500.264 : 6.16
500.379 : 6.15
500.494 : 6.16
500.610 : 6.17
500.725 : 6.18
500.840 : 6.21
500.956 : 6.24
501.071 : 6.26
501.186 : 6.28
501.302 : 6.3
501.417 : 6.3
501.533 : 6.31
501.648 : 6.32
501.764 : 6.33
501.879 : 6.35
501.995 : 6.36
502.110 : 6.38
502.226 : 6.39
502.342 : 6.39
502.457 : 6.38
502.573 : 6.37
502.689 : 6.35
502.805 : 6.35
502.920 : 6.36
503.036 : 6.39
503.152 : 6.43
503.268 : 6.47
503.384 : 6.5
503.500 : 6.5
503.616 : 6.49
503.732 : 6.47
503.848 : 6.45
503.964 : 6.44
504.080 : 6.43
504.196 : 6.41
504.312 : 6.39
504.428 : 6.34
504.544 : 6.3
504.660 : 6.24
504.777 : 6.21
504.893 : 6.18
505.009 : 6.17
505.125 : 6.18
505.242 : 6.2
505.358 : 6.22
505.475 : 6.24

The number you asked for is 6.35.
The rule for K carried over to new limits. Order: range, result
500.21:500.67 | 6.15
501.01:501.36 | 6.26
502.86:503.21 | 6.36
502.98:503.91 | 6.39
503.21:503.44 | 6.47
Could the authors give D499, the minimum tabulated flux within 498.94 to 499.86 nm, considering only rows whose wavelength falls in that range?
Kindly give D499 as 6.25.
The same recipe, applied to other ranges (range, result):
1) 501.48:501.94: 6.31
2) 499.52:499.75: 6.28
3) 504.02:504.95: 6.18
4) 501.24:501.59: 6.3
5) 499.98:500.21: 6.17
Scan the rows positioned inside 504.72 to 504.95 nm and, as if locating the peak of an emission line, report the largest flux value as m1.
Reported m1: 6.21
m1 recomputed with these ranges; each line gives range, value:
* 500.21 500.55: 6.16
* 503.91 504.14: 6.44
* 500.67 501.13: 6.26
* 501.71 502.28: 6.39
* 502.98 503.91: 6.5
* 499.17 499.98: 6.36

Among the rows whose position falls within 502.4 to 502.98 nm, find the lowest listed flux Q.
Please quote 6.35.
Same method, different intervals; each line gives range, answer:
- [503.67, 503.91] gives 6.45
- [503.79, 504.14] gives 6.43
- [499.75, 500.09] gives 6.19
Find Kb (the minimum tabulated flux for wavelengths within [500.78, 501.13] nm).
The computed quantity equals 6.21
